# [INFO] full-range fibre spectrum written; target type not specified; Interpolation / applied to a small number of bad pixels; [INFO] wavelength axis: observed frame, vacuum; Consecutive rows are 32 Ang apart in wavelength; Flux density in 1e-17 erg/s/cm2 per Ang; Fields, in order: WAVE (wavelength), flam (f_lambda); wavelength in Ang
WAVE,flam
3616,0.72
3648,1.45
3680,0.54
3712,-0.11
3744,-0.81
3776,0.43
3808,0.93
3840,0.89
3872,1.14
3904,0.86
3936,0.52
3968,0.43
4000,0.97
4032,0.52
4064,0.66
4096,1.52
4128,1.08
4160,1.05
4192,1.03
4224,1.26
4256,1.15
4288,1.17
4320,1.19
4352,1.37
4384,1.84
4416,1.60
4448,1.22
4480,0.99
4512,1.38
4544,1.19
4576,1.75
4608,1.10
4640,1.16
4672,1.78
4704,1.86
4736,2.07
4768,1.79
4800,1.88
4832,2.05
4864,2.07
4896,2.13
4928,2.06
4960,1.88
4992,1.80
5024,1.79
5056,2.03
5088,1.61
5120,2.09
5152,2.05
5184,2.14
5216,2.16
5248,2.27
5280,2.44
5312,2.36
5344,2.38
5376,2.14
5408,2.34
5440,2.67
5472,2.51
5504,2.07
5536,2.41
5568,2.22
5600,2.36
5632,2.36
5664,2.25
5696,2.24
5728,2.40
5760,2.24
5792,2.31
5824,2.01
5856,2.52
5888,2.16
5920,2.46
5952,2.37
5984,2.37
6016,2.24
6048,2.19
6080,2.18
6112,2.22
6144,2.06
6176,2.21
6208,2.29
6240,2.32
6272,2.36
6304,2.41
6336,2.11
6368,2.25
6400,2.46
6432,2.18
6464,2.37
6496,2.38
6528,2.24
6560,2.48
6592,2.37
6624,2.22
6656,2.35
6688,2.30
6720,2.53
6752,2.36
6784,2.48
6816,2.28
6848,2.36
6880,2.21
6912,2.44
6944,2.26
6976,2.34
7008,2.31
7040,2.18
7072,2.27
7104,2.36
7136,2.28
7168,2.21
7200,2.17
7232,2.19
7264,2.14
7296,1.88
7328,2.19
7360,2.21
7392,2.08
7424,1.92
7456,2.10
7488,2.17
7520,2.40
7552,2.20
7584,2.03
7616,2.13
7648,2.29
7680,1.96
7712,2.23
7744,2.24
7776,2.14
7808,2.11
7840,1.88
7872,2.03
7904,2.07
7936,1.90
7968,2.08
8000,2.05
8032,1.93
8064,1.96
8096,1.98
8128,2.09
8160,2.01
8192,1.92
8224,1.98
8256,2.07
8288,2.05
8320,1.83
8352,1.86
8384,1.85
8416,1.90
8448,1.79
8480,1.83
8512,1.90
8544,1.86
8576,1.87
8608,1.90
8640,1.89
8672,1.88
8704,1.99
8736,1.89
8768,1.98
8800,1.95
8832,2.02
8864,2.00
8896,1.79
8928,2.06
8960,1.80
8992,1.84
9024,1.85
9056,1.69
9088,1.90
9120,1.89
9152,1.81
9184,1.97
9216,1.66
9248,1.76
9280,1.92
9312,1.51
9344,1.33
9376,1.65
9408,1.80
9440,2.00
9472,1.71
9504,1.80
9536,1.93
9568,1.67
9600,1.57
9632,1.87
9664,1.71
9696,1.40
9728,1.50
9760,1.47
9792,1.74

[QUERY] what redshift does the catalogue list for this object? 0.17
